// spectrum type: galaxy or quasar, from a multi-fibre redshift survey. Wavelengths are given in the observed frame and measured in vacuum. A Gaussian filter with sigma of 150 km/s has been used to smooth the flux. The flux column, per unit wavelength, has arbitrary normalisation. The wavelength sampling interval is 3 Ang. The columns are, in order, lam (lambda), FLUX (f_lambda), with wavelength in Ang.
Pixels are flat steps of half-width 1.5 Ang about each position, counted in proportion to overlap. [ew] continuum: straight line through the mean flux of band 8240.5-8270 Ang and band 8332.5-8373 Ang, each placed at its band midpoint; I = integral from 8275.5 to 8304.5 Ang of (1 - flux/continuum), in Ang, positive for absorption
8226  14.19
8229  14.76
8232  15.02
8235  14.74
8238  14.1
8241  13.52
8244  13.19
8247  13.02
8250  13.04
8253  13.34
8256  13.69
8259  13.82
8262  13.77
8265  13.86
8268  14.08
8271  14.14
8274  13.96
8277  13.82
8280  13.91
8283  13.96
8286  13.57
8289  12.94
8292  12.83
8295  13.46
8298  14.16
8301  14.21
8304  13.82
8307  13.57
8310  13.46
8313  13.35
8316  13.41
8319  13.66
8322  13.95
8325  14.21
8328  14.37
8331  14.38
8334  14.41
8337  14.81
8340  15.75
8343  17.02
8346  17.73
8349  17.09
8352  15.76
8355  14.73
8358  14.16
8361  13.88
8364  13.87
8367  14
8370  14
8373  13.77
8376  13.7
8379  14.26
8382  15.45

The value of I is 0.91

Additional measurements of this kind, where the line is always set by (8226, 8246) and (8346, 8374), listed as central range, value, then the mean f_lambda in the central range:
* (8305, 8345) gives 0.65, 14.4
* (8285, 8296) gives 0.97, 13.2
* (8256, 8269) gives 0.42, 13.9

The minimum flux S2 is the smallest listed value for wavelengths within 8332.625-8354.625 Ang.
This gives 14.41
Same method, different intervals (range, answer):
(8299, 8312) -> 13.46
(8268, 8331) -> 12.83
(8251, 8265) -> 13.34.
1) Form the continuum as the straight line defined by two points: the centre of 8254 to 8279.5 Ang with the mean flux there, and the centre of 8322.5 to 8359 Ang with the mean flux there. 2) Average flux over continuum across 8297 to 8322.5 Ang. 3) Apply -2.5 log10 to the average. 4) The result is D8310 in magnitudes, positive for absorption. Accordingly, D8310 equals 0.08 mag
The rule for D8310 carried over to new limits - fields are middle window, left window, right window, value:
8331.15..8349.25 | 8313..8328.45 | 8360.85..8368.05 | -0.15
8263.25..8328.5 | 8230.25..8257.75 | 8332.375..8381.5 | 0.04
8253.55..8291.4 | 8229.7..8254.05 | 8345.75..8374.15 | 0.02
